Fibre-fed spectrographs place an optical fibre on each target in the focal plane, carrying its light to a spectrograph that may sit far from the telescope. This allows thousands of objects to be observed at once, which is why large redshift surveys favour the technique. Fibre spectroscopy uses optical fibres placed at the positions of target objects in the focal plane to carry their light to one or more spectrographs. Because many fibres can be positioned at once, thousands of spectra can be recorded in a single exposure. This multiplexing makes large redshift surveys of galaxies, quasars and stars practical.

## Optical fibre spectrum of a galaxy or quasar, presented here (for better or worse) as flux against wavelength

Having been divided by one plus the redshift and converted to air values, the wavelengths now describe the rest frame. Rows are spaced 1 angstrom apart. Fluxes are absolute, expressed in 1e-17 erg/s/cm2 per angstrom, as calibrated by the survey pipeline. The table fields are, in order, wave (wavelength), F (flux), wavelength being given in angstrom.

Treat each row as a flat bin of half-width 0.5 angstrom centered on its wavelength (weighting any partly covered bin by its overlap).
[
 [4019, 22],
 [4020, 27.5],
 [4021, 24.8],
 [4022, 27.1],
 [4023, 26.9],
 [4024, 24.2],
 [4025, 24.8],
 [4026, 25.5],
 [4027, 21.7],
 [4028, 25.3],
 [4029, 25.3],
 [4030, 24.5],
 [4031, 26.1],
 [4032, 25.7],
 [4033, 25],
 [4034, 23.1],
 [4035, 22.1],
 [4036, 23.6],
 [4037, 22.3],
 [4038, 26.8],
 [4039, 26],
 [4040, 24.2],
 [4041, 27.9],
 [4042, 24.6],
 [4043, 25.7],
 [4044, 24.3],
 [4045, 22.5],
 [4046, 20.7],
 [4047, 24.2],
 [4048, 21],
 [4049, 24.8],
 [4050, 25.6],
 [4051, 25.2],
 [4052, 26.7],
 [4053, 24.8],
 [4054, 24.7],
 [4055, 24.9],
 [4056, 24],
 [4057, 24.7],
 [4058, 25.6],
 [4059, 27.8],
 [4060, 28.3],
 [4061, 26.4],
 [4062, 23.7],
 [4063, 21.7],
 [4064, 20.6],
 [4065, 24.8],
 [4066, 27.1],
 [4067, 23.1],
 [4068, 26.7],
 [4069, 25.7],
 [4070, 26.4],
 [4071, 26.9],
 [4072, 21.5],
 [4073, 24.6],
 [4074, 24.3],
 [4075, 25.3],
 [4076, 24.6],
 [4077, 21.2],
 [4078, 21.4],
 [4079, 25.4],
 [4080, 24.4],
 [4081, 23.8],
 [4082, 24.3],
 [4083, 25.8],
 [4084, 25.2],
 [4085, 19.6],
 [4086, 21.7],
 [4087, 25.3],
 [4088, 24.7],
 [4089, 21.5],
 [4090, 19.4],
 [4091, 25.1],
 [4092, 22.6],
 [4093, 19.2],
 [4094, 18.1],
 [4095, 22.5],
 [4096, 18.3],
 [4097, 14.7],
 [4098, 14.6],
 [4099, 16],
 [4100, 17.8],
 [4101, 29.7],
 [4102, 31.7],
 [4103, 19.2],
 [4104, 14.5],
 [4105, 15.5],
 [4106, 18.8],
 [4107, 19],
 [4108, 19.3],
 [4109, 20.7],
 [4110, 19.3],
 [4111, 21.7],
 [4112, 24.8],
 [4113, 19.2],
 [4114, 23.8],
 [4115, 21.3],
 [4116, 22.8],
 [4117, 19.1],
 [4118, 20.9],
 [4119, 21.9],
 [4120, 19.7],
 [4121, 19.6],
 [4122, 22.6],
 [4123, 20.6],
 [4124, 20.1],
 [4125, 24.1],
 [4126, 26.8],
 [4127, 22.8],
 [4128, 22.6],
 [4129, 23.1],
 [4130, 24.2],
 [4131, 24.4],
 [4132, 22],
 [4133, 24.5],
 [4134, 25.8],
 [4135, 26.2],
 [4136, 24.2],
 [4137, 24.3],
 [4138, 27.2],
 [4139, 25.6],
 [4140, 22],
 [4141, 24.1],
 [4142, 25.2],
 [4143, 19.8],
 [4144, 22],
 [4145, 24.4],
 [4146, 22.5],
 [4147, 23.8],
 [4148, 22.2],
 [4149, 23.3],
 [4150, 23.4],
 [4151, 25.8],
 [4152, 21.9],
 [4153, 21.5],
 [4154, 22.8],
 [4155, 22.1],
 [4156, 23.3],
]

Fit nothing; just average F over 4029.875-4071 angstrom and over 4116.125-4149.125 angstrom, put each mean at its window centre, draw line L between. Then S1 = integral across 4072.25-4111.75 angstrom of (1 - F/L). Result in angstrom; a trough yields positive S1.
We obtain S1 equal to 3.9 angstrom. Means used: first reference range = 24.8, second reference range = 23.1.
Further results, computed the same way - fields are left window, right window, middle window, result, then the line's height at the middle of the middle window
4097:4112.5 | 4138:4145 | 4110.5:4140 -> -1.3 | 22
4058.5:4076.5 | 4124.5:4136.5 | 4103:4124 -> 3.6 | 24.4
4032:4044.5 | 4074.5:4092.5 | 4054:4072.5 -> -0.8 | 24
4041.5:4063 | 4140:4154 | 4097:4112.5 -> 2.5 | 23.8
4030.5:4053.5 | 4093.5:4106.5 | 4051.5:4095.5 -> -4.7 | 21.7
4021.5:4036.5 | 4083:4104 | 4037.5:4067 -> -1.6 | 23.5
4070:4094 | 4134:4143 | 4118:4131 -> 1.0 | 24.3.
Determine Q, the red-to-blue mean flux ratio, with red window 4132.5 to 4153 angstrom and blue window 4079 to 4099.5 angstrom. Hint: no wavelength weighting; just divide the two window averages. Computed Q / 1.11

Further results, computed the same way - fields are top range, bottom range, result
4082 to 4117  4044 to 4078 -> 0.86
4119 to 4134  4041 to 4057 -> 0.93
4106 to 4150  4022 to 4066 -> 0.92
